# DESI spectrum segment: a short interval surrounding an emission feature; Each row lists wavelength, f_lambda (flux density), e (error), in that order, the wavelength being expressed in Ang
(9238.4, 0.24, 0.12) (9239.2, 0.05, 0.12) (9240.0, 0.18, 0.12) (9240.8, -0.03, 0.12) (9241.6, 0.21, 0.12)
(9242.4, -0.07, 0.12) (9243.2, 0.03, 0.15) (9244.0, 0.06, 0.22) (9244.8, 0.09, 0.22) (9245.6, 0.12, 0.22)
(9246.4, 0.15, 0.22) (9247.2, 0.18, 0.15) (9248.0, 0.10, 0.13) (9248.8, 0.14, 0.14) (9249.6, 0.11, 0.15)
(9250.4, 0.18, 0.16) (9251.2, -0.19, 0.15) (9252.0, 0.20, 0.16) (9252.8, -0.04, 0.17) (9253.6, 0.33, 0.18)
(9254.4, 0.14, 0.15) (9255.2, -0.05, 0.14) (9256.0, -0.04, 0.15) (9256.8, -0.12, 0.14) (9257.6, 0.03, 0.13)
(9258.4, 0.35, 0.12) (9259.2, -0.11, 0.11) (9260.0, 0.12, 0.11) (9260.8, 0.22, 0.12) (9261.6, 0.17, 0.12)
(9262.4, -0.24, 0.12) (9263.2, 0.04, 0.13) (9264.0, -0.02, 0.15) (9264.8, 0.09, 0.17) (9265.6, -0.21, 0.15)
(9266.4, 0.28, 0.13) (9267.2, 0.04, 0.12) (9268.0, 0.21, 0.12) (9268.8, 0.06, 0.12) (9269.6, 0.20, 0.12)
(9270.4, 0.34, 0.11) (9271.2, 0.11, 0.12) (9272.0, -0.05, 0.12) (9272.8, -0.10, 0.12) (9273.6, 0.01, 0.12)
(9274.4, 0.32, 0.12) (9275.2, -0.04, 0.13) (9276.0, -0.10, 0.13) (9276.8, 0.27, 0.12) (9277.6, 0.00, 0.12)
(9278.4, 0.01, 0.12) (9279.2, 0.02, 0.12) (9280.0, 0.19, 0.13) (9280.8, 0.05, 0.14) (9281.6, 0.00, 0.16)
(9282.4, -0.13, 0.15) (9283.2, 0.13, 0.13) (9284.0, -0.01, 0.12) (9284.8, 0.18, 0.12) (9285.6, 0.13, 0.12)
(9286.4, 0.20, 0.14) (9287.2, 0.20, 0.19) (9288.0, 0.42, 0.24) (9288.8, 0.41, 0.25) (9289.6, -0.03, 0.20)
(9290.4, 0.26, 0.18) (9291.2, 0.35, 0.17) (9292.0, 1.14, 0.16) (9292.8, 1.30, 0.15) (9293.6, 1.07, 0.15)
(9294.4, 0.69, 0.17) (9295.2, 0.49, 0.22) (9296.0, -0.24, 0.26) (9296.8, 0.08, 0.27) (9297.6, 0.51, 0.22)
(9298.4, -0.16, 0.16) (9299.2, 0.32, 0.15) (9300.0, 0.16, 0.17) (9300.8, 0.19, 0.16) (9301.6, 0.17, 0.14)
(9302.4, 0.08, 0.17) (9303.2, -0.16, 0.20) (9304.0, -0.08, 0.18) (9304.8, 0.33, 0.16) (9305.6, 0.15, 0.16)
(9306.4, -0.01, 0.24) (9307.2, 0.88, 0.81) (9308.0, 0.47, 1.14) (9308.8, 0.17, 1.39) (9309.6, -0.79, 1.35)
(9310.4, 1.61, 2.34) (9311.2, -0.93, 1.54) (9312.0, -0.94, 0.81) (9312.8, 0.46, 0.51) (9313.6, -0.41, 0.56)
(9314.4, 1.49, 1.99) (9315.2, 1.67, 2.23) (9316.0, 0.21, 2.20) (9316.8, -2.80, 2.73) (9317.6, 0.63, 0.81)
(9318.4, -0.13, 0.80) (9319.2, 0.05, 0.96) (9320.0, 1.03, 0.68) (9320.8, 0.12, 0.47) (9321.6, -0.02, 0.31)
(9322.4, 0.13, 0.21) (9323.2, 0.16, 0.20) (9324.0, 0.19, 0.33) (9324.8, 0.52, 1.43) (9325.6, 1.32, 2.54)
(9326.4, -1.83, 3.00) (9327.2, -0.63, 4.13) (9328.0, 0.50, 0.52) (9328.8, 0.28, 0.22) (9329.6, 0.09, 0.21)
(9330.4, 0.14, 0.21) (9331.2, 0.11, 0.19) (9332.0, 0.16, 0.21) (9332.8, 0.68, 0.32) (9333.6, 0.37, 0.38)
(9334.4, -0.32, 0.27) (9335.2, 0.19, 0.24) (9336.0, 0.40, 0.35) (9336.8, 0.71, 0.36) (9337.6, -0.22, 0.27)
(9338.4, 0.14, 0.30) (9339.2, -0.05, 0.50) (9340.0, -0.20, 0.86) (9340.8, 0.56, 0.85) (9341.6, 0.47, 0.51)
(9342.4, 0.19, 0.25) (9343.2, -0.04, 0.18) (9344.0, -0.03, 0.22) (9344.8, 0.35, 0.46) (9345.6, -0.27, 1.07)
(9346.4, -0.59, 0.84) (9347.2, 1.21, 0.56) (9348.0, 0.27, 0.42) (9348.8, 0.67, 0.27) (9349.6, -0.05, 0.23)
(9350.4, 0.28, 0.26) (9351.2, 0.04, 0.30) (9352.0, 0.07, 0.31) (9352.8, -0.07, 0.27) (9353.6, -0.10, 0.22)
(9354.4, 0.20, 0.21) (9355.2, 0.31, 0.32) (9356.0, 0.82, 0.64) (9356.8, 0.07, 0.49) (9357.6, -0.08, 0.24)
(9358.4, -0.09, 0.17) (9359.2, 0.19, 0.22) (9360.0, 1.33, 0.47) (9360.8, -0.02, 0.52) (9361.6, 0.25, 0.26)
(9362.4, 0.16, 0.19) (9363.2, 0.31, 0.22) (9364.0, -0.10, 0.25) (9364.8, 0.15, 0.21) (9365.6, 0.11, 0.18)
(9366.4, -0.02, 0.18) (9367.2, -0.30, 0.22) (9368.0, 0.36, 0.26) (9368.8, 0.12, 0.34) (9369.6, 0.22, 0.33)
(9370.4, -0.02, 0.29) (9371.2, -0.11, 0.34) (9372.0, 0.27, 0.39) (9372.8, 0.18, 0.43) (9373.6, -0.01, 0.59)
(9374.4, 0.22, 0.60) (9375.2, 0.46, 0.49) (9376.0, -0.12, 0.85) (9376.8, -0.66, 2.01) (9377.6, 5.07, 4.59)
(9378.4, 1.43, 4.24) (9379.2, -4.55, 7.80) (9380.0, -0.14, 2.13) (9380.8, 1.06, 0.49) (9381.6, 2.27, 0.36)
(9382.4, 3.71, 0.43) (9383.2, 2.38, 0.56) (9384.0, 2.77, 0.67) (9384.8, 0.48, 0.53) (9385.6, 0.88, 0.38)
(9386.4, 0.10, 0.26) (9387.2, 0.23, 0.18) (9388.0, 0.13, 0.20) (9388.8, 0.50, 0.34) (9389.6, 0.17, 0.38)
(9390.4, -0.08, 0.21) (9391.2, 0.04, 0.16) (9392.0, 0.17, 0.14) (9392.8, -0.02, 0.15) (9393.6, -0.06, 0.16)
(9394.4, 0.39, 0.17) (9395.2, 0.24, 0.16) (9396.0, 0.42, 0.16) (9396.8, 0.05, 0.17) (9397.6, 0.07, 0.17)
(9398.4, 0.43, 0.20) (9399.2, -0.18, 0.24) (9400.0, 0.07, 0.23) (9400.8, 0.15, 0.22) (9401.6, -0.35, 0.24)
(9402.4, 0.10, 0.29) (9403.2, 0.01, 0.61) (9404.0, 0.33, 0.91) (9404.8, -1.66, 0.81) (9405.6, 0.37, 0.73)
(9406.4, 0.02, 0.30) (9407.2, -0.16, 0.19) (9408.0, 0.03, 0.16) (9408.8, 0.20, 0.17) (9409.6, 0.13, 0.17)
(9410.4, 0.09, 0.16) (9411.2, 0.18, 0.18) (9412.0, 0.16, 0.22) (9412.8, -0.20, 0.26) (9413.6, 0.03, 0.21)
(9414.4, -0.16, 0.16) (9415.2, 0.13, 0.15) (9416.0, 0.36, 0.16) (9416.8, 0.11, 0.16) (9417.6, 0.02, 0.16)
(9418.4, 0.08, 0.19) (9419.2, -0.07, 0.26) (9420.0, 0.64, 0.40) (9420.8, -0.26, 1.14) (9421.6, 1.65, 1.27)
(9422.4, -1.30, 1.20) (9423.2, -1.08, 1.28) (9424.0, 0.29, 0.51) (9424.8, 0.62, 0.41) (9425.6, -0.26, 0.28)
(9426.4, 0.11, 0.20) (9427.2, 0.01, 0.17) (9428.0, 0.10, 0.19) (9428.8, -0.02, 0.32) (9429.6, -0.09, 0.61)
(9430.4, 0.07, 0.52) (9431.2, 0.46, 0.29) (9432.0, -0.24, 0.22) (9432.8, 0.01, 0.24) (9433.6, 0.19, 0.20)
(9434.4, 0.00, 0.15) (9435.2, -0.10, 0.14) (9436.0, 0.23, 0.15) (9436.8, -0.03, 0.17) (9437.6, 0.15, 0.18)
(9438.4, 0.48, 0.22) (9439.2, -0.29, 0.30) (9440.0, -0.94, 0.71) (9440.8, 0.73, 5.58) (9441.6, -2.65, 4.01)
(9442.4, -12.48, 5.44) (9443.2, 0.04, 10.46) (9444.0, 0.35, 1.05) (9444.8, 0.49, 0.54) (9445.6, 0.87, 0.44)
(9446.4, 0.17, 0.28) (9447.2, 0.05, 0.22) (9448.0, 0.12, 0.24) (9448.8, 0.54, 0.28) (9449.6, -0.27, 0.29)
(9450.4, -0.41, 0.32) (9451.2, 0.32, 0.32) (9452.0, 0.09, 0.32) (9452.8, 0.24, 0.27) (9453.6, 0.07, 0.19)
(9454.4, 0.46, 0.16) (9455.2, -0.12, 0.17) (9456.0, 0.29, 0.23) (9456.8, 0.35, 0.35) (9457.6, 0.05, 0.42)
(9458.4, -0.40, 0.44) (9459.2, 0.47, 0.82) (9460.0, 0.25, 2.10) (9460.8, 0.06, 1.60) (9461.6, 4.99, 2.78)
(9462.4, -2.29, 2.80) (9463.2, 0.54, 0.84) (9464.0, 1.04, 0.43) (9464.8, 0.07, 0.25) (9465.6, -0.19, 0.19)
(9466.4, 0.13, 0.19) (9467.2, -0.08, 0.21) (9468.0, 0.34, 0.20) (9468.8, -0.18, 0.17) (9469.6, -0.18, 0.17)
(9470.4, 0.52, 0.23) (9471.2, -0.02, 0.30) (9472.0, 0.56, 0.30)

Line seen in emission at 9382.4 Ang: [O III] 5007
